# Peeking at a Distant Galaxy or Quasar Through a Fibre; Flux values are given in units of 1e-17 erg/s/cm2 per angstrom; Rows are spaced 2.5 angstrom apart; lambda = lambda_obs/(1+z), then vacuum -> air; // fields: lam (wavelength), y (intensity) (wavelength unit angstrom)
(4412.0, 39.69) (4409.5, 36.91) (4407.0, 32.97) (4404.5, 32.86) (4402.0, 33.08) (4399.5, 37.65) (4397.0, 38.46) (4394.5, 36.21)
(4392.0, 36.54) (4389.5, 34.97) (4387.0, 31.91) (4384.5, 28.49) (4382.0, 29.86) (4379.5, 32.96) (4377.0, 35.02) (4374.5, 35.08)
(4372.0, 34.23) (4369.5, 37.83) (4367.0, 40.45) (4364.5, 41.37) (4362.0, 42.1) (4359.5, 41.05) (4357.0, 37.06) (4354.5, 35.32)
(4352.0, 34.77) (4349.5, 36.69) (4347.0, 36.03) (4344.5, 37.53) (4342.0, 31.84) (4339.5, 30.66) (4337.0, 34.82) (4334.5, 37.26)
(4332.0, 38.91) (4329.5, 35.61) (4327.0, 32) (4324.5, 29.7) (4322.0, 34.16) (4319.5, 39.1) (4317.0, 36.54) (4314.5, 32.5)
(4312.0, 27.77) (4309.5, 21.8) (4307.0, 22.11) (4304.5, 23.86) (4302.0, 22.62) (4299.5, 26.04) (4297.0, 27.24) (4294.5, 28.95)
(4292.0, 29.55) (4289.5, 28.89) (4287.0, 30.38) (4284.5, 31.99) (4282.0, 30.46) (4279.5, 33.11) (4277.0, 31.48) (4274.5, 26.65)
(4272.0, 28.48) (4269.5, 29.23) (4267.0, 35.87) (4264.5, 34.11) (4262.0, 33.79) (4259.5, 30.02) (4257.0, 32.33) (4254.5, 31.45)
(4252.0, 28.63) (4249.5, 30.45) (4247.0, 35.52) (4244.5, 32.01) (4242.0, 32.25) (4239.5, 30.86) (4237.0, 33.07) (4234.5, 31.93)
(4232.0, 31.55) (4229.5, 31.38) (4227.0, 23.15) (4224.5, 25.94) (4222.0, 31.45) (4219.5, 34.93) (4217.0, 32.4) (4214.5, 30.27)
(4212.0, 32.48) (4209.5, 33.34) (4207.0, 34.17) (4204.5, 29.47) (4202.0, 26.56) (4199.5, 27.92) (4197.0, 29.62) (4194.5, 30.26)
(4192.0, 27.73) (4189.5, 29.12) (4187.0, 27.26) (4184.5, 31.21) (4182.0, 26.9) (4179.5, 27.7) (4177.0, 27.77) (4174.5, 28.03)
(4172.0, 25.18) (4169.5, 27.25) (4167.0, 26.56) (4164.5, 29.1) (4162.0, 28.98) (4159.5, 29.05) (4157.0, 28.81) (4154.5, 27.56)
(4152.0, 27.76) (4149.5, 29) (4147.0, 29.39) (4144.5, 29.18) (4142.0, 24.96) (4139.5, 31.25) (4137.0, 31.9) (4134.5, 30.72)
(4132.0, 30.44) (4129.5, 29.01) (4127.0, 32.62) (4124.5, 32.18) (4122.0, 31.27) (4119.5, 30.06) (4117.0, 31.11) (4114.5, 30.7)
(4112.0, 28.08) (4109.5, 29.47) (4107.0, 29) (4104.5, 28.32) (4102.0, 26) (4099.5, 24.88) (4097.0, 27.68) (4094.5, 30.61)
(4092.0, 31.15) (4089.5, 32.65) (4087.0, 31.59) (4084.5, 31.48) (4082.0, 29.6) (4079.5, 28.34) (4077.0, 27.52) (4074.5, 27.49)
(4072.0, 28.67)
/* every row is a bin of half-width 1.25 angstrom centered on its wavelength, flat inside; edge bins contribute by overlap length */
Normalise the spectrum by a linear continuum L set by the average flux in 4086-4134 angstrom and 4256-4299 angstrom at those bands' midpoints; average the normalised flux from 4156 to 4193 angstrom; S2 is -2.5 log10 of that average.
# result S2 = 0.08 mag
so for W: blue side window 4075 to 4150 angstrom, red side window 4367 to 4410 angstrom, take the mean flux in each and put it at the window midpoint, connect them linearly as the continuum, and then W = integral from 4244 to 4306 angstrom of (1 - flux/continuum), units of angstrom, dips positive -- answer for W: 4.7 angstrom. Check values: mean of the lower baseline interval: 29.7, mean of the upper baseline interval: 34.5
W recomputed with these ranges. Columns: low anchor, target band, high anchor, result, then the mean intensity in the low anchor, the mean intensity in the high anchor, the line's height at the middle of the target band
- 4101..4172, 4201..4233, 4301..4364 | 0.4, 29.2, 33.4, 30.9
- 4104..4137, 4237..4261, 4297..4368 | 0.4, 30.3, 33.4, 32.2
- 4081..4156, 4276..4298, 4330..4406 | 2.3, 29.7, 35.7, 33.7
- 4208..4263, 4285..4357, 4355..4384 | 6.7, 31.3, 36.7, 34.8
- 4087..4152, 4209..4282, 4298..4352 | -0.7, 29.7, 31.8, 31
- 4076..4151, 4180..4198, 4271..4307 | 0.2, 29.7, 28.3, 29.1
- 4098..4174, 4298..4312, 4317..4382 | 4.4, 29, 36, 34.5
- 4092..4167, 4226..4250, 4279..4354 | -0.6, 29.3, 31.5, 30.5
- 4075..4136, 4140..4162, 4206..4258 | 1.4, 29.8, 31.4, 30.3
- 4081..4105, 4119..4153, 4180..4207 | -1.0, 29.4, 28.8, 29.2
